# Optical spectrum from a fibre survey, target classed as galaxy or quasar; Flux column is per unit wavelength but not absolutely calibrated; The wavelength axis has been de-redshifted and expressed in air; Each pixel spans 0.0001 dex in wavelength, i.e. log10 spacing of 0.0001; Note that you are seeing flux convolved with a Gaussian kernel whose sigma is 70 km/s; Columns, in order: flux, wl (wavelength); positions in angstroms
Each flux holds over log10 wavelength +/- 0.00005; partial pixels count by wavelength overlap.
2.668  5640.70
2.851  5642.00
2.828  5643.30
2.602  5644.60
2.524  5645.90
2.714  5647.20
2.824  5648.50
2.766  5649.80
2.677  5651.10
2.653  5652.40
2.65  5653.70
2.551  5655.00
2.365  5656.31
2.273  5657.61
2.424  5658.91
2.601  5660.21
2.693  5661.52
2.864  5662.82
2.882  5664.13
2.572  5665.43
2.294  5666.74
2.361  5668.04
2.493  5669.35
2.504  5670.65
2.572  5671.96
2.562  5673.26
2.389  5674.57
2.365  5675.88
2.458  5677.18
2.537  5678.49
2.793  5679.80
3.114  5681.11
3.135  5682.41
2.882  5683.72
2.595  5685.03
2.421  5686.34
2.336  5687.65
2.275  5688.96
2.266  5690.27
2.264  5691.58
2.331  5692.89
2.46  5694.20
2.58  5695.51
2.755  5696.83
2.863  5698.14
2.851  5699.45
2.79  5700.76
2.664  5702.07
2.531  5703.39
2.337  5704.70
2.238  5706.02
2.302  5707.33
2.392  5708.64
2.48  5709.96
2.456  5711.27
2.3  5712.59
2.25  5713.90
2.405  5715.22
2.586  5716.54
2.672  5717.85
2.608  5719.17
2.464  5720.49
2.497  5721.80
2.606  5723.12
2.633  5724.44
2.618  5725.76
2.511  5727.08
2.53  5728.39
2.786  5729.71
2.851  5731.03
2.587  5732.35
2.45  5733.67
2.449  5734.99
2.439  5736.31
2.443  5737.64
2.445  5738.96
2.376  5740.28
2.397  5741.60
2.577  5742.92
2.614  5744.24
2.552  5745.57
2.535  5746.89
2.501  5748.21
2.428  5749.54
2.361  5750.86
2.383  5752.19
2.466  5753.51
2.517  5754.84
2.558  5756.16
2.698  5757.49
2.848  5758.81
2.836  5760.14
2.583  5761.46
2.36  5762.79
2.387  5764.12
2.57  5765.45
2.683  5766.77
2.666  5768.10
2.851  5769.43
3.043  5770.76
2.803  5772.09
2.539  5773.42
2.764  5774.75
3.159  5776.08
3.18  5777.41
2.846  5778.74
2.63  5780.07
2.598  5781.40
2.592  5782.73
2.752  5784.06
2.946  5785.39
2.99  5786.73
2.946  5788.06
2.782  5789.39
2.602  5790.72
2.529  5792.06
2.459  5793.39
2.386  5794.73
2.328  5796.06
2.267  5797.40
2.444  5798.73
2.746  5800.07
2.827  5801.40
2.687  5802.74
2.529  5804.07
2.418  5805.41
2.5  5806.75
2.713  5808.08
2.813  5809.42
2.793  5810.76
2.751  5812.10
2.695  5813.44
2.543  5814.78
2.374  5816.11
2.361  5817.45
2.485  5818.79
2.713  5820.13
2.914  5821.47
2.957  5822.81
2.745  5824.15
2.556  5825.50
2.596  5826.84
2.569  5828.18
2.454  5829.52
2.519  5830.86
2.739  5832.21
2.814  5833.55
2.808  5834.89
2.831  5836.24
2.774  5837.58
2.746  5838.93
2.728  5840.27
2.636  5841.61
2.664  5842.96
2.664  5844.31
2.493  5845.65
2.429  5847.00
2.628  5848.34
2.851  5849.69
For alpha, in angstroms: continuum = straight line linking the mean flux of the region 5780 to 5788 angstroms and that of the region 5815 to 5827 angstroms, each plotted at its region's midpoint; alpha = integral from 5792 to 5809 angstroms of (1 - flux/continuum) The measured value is 1.1 angstroms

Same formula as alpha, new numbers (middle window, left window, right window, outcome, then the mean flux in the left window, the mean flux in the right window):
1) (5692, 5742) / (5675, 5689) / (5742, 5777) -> 2.1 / 2.64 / 2.63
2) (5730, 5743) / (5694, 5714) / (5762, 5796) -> 0.5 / 2.52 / 2.71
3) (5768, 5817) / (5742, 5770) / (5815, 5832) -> -1.9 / 2.57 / 2.61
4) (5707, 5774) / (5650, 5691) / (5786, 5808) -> 0.9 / 2.57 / 2.59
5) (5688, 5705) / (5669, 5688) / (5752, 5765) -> 0.5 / 2.62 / 2.57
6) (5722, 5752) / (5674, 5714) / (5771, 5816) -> 0.8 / 2.53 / 2.68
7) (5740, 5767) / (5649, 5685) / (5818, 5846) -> 1.2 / 2.61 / 2.69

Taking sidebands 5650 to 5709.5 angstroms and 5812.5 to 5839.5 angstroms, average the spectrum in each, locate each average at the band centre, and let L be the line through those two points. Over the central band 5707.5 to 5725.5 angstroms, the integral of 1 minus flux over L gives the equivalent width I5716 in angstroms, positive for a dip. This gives 0.7 angstroms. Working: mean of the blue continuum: 2.55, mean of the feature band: 2.49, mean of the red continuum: 2.66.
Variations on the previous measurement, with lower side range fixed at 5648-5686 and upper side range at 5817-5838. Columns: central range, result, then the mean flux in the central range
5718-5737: 0.4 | 2.58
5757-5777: -0.5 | 2.73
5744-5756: 0.7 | 2.48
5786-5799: 0.4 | 2.58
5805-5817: 0.2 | 2.62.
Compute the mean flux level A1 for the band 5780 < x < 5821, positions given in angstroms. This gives 2.62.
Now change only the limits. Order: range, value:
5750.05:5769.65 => 2.58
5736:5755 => 2.47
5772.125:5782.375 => 2.81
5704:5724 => 2.44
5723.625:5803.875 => 2.62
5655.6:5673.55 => 2.53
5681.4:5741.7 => 2.53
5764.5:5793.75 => 2.77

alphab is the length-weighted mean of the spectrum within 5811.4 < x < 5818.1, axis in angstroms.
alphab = 2.55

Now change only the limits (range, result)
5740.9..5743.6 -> 2.49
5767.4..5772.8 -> 2.83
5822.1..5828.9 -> 2.68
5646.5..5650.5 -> 2.77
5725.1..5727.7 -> 2.56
